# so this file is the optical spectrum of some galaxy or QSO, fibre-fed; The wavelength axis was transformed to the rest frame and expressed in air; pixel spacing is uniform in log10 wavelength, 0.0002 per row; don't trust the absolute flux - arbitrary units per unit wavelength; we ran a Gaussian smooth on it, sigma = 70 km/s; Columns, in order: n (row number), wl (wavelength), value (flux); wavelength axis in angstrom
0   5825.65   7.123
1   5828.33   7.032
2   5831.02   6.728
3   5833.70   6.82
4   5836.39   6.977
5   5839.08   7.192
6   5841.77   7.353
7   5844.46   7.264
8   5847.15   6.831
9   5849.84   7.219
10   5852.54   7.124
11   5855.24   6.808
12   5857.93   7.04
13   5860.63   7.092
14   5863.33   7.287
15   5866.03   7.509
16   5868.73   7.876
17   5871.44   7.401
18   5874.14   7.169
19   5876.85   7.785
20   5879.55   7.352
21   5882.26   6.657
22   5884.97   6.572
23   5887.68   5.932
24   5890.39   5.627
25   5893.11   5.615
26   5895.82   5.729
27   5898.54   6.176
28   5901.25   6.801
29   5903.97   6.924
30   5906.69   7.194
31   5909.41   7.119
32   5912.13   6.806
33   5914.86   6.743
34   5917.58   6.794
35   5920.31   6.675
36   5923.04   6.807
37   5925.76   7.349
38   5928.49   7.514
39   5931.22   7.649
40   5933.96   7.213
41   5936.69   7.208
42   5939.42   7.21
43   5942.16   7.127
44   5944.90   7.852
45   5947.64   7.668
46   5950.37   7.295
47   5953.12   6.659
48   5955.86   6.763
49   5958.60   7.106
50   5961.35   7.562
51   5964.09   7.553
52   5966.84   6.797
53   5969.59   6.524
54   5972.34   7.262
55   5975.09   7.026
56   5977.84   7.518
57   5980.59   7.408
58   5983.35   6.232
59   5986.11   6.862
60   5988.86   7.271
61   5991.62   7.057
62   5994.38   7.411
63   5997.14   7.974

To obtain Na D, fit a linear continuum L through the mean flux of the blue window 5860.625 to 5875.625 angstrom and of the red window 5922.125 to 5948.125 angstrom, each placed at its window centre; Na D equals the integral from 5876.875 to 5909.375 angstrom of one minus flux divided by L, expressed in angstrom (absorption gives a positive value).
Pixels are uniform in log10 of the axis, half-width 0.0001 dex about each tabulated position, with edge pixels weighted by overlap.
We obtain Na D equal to 3.9 angstrom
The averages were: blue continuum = 7.42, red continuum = 7.36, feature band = 6.5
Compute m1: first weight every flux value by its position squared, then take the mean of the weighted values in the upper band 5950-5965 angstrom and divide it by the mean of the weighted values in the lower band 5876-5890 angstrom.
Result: 1.08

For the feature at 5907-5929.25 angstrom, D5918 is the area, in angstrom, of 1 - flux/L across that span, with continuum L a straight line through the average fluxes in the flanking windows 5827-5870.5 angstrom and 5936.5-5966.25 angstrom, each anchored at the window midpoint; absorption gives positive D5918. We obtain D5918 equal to 0.77 angstrom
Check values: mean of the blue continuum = 7.14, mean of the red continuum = 7.26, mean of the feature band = 6.97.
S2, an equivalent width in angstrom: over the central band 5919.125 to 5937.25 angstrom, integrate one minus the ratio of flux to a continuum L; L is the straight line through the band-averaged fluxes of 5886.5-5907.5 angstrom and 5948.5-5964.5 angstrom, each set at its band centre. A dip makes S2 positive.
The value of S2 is -1.3 angstrom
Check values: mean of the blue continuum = 6.23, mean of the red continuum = 7.15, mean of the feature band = 7.21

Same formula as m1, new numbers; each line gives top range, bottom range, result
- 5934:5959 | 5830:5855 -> 1.06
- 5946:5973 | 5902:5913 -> 1.03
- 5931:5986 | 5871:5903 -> 1.12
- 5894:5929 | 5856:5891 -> 0.98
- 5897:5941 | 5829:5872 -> 1.00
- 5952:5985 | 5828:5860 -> 1.04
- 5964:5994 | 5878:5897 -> 1.16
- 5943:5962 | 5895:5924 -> 1.10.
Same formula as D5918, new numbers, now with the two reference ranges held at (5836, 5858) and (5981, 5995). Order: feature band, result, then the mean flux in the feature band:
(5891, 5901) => 1.6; 5.93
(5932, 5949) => -0.9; 7.39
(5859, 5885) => -0.8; 7.3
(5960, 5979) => -0.5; 7.17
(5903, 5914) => 0.1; 7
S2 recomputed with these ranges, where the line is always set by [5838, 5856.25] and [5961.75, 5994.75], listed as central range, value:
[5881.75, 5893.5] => 1.7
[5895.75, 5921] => 1.3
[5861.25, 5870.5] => -0.5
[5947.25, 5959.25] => 0.1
